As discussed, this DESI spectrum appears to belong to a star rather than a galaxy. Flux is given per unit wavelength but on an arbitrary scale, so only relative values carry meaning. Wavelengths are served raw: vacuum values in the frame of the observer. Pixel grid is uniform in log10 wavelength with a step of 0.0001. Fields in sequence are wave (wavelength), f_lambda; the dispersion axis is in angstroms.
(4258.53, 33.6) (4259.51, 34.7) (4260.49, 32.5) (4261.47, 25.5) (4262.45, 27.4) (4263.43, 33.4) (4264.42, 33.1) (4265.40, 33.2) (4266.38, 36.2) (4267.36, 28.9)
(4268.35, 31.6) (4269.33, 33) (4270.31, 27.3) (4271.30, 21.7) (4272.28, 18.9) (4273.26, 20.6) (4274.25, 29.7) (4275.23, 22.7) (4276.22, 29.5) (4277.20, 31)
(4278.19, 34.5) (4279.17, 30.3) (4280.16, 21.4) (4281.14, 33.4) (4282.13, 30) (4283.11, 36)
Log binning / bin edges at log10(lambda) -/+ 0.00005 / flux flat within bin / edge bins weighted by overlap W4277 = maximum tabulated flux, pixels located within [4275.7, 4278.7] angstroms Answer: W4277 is 34.5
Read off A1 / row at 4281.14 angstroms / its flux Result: 33.4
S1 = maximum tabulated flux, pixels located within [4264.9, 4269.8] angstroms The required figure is 36.2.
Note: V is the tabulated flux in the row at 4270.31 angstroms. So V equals 27.3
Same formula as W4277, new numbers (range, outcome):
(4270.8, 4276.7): 29.7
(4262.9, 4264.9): 33.4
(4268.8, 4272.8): 33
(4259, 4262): 34.7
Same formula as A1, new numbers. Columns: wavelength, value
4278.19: 34.5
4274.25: 29.7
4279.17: 30.3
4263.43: 33.4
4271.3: 21.7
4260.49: 32.5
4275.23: 22.7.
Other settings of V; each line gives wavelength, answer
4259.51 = 34.7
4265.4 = 33.2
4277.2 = 31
